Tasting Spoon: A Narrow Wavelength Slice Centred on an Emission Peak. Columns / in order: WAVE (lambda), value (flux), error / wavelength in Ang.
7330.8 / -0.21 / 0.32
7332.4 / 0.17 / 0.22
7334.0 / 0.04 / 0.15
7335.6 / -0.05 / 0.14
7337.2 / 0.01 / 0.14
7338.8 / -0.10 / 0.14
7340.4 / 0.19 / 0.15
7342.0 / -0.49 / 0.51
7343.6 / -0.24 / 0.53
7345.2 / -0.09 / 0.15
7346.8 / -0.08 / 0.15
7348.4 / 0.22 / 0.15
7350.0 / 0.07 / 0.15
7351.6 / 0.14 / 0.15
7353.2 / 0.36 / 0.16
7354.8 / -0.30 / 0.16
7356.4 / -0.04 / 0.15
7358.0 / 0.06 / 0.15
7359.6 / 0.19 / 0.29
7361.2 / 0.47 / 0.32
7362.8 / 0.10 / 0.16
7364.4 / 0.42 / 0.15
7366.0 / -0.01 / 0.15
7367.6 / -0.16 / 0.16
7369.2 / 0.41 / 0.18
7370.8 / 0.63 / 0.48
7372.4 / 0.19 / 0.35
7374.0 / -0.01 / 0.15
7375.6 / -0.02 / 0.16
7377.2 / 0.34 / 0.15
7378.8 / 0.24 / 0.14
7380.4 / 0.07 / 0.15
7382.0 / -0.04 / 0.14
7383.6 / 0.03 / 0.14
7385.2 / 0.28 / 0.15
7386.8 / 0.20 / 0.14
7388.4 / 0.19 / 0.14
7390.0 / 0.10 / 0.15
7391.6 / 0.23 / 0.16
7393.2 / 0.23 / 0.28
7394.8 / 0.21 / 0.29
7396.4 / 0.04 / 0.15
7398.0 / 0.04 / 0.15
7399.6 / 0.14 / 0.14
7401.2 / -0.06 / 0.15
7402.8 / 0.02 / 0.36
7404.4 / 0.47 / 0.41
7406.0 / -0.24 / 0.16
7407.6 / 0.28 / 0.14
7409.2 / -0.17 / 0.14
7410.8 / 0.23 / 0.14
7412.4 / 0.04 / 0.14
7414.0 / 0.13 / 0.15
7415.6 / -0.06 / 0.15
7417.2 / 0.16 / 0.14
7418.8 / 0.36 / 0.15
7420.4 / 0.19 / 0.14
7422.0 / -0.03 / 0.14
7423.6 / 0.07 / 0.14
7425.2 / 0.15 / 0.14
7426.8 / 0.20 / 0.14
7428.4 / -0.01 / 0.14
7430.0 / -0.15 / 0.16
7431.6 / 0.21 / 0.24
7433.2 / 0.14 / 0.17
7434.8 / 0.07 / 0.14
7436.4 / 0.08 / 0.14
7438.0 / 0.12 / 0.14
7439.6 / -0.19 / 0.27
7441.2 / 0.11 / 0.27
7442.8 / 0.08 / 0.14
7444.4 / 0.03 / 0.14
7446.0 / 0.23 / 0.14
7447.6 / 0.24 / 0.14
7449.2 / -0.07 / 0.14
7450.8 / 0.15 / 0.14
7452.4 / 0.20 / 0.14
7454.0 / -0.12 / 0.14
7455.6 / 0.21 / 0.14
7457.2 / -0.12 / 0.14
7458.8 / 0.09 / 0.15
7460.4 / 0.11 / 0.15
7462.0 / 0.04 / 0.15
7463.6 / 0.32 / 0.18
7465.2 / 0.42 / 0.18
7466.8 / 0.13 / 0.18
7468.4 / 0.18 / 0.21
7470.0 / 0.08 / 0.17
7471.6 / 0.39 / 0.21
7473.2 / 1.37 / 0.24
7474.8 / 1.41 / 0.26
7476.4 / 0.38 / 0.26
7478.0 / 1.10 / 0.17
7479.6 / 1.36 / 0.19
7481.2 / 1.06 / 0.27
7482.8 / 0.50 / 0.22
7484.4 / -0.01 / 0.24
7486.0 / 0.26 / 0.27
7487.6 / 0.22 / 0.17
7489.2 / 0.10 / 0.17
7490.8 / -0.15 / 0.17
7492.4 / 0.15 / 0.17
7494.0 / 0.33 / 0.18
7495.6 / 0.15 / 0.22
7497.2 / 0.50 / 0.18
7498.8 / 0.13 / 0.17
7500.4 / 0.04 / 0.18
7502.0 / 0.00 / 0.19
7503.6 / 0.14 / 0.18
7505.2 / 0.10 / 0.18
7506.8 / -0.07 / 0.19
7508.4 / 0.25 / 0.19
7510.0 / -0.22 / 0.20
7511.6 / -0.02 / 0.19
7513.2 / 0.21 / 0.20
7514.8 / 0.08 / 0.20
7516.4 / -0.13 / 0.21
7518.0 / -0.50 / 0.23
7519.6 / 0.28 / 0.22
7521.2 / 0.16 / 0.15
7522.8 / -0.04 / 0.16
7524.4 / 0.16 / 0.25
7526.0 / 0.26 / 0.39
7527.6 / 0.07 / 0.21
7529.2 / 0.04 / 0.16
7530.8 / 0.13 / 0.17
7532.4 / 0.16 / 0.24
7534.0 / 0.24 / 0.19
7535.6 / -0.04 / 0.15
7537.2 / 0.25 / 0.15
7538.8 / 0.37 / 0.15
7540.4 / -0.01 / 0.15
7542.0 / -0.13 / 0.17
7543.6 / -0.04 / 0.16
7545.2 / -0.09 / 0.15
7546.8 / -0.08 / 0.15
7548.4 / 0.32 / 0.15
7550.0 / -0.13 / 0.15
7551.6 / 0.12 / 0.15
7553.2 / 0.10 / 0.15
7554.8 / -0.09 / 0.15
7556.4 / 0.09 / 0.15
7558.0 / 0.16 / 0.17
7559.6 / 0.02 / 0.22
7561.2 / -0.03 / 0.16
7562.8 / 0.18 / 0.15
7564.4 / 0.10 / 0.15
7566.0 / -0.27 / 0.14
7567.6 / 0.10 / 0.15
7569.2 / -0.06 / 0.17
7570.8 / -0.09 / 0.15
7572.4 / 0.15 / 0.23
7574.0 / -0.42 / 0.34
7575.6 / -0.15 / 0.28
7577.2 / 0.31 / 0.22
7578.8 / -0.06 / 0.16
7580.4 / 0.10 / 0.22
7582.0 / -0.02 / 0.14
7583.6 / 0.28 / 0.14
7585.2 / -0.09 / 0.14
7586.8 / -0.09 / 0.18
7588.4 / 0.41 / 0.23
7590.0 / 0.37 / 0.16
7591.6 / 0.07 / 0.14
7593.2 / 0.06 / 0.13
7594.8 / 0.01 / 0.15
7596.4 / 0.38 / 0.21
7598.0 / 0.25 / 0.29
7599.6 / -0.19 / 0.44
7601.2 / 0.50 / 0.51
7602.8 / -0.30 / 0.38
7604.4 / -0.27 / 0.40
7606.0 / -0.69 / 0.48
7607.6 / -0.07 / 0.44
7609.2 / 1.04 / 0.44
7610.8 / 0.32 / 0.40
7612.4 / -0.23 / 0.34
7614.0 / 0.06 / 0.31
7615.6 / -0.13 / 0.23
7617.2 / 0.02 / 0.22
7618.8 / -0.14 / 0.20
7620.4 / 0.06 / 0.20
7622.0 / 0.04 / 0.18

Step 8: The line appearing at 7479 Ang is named [O II] 3727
